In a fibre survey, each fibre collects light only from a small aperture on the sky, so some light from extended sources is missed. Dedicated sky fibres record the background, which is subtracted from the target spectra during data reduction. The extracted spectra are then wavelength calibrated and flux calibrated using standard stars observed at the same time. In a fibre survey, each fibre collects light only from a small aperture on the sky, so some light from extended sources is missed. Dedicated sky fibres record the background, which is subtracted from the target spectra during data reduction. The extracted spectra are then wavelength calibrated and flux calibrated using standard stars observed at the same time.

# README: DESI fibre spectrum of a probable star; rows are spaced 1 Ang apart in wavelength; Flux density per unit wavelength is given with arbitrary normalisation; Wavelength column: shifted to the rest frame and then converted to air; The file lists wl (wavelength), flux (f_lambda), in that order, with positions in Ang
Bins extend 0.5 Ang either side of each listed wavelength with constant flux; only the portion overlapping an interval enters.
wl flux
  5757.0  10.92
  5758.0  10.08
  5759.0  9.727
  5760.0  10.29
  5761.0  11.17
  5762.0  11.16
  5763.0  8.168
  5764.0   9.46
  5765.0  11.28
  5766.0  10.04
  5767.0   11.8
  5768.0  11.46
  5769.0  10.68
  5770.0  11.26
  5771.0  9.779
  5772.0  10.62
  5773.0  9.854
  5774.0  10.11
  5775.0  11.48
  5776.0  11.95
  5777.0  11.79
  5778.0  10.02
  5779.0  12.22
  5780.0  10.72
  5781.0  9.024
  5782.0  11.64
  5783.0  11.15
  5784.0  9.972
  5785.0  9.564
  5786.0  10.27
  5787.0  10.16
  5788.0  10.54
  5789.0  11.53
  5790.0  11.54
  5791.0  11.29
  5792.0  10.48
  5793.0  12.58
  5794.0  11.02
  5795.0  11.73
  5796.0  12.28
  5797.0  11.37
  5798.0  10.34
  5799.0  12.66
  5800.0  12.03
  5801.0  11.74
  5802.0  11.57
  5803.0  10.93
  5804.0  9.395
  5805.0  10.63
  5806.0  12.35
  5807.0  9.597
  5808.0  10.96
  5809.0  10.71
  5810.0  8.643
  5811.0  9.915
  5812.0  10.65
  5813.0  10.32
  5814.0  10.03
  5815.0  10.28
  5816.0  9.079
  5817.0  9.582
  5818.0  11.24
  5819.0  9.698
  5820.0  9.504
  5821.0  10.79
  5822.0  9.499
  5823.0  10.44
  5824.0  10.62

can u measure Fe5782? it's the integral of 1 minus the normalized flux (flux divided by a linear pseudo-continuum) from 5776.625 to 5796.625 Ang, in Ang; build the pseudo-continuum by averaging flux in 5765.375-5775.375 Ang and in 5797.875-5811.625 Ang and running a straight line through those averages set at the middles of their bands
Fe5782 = -0.4 Ang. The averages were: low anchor 10.7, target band 11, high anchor 10.8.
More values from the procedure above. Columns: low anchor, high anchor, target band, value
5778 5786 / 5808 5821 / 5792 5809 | -1.7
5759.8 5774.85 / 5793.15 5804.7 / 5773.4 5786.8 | 0.1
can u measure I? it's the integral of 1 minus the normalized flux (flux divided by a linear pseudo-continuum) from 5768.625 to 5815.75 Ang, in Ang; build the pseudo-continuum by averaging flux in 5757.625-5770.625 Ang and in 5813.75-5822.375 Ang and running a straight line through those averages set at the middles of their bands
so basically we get -2.78 Ang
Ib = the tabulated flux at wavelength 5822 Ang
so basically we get 9.499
